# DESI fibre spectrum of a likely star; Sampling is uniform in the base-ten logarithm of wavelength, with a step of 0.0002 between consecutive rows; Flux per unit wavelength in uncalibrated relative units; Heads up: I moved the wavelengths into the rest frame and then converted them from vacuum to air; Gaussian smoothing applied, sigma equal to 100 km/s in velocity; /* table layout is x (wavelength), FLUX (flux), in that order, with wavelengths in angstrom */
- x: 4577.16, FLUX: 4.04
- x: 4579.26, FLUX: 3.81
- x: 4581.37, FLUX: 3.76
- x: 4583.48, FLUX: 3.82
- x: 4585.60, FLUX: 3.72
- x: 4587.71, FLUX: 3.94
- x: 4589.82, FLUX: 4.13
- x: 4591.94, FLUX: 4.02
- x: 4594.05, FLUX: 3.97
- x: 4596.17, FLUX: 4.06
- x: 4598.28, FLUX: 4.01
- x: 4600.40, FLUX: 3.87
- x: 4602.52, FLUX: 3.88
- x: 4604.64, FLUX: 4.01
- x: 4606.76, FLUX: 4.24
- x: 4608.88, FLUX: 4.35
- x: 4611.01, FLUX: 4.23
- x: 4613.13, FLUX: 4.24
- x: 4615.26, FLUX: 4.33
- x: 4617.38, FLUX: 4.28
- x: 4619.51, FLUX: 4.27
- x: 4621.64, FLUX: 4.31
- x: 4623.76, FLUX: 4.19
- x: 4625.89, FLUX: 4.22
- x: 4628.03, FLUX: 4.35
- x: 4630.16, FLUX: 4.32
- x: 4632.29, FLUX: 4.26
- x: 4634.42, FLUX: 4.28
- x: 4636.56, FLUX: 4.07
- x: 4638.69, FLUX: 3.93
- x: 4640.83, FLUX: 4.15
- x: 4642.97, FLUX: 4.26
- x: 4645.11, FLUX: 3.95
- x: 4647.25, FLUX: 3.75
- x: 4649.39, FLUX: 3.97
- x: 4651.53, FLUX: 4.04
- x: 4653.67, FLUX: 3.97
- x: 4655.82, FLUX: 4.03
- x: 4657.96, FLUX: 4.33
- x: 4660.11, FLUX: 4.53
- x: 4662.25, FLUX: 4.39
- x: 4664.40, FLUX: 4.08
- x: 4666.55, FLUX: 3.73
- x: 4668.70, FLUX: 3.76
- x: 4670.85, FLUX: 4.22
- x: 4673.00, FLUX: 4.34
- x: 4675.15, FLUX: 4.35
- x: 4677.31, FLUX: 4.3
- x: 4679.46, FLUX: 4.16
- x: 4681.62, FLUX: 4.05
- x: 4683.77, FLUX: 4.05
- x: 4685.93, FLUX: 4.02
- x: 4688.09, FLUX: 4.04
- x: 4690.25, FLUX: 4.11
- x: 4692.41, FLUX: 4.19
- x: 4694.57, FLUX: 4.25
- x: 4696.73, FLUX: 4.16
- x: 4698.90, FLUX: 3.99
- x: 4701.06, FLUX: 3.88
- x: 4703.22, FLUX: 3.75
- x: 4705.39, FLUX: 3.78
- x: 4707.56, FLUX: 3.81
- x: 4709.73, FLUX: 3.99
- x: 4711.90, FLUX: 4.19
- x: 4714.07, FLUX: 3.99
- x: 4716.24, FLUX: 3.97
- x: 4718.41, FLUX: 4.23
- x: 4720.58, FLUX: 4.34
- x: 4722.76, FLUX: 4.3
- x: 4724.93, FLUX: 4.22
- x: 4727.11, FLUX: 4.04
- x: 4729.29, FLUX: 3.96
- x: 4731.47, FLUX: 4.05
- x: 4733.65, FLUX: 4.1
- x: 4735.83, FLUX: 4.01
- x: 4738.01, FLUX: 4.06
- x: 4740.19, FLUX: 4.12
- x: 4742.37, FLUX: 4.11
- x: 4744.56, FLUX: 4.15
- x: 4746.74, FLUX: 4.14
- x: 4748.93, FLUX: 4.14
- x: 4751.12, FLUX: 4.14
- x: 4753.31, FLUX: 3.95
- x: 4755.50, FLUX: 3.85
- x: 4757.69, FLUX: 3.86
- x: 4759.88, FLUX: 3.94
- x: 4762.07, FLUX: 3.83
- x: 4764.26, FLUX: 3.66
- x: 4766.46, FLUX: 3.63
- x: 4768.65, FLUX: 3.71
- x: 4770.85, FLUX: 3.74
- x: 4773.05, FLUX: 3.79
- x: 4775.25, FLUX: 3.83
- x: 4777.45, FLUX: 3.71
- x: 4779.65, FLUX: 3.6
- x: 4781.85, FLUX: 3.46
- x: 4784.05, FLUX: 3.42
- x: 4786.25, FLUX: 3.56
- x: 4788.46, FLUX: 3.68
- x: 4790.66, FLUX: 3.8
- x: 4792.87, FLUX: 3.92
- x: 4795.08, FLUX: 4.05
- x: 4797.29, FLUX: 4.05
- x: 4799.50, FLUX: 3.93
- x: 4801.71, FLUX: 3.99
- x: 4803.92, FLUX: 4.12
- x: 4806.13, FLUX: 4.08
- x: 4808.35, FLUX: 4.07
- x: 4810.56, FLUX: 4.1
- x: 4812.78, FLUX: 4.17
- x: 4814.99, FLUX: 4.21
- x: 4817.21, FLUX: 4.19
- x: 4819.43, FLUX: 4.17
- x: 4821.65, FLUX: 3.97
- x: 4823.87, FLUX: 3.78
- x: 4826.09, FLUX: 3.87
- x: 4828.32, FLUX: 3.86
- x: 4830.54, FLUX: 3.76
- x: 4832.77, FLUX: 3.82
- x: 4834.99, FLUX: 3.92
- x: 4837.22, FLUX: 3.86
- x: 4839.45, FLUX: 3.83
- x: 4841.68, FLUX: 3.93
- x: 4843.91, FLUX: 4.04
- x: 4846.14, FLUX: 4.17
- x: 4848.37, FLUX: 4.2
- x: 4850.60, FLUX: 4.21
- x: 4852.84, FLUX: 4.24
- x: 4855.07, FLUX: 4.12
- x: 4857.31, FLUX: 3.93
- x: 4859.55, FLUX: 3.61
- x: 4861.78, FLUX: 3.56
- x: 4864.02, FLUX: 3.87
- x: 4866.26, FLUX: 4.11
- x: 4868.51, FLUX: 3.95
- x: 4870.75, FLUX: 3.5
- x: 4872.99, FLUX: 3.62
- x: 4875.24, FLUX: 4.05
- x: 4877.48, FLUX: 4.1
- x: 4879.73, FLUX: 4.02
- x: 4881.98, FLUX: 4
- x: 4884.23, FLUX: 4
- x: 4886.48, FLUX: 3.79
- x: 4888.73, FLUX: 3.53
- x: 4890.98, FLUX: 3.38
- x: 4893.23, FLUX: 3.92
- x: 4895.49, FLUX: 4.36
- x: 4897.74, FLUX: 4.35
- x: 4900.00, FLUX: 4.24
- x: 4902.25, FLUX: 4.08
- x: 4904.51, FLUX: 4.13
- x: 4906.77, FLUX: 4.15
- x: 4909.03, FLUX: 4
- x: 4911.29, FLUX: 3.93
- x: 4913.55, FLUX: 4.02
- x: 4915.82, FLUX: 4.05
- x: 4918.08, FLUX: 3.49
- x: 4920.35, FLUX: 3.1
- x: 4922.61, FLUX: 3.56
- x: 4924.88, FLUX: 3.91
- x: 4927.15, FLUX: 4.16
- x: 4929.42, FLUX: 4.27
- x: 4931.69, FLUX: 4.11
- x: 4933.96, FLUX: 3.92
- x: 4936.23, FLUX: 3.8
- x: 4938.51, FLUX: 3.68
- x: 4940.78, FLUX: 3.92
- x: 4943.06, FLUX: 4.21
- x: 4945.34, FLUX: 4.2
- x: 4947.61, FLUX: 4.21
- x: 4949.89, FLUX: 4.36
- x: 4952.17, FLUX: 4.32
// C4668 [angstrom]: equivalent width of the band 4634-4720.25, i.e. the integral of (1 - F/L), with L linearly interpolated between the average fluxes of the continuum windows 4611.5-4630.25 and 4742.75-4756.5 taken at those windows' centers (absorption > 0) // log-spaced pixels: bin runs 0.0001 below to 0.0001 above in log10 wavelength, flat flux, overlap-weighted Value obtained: 2.2 angstrom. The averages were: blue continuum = 4.28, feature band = 4.08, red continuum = 4.06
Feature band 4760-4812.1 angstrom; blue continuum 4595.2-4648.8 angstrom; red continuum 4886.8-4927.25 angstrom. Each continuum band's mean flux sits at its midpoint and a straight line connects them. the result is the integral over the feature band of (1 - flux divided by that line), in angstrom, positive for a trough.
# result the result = 2.42 angstrom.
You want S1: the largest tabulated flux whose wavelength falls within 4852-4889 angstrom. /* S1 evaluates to 4.24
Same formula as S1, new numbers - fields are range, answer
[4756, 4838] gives 4.21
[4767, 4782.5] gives 3.83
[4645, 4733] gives 4.53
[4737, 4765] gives 4.15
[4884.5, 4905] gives 4.36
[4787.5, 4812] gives 4.12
